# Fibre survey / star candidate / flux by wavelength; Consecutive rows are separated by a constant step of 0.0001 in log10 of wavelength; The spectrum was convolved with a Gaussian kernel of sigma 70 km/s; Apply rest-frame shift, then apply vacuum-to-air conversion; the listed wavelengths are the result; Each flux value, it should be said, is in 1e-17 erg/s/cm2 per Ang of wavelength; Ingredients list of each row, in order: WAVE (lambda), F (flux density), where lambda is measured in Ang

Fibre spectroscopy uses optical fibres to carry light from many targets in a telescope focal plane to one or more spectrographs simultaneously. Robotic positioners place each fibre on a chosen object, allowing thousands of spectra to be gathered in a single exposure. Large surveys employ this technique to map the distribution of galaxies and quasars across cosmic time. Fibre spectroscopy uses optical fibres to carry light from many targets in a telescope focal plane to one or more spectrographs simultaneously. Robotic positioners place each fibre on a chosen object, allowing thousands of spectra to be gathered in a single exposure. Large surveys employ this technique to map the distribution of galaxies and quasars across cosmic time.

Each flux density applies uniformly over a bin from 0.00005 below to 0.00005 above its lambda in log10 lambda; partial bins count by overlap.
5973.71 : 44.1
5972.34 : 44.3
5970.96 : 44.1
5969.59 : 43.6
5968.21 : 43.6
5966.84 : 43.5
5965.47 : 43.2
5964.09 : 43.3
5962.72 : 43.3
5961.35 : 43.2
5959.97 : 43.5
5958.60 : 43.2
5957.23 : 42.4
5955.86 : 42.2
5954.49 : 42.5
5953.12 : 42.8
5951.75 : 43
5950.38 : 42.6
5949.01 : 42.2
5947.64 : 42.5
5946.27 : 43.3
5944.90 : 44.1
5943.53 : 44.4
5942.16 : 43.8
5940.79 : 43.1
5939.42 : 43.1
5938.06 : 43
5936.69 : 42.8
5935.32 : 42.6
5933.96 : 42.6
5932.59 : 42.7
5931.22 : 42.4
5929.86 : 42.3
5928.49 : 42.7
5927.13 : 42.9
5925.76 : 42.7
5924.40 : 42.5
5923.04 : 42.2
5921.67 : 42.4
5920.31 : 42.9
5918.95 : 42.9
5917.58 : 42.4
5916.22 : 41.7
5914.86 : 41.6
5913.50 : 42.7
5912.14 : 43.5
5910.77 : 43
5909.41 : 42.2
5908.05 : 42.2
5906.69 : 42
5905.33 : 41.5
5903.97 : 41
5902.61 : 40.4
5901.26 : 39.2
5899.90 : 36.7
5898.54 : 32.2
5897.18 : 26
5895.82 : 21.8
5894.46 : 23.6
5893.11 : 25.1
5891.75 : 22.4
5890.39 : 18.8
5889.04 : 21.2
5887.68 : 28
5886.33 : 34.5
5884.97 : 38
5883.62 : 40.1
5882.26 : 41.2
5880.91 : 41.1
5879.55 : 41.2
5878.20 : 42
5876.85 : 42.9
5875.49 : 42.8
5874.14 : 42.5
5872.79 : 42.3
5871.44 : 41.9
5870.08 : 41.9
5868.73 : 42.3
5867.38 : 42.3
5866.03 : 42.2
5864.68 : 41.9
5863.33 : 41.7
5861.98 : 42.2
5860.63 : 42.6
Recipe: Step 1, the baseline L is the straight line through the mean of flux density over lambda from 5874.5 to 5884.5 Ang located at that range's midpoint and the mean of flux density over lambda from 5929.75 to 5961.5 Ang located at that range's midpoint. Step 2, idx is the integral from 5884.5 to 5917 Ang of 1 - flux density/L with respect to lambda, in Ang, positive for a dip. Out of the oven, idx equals 5.8 Ang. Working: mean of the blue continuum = 41.6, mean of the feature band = 34.6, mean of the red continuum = 42.9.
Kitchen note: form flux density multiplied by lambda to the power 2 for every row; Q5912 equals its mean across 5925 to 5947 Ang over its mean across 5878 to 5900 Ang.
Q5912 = 1.41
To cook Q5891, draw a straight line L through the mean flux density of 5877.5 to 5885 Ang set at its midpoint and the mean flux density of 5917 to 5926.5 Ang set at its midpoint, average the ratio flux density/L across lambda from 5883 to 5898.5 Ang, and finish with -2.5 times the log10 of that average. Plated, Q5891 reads 0.44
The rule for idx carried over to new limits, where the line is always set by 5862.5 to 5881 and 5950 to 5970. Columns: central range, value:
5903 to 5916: 0.1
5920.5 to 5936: 0.1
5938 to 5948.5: -0.1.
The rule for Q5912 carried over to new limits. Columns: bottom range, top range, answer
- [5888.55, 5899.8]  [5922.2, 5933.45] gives 1.75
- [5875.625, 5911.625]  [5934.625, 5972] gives 1.26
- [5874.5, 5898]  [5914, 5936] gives 1.32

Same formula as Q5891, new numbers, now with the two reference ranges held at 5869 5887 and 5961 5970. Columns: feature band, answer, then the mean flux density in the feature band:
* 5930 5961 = -0.002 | 42.9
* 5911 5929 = -0.011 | 42.6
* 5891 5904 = 0.343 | 30.3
